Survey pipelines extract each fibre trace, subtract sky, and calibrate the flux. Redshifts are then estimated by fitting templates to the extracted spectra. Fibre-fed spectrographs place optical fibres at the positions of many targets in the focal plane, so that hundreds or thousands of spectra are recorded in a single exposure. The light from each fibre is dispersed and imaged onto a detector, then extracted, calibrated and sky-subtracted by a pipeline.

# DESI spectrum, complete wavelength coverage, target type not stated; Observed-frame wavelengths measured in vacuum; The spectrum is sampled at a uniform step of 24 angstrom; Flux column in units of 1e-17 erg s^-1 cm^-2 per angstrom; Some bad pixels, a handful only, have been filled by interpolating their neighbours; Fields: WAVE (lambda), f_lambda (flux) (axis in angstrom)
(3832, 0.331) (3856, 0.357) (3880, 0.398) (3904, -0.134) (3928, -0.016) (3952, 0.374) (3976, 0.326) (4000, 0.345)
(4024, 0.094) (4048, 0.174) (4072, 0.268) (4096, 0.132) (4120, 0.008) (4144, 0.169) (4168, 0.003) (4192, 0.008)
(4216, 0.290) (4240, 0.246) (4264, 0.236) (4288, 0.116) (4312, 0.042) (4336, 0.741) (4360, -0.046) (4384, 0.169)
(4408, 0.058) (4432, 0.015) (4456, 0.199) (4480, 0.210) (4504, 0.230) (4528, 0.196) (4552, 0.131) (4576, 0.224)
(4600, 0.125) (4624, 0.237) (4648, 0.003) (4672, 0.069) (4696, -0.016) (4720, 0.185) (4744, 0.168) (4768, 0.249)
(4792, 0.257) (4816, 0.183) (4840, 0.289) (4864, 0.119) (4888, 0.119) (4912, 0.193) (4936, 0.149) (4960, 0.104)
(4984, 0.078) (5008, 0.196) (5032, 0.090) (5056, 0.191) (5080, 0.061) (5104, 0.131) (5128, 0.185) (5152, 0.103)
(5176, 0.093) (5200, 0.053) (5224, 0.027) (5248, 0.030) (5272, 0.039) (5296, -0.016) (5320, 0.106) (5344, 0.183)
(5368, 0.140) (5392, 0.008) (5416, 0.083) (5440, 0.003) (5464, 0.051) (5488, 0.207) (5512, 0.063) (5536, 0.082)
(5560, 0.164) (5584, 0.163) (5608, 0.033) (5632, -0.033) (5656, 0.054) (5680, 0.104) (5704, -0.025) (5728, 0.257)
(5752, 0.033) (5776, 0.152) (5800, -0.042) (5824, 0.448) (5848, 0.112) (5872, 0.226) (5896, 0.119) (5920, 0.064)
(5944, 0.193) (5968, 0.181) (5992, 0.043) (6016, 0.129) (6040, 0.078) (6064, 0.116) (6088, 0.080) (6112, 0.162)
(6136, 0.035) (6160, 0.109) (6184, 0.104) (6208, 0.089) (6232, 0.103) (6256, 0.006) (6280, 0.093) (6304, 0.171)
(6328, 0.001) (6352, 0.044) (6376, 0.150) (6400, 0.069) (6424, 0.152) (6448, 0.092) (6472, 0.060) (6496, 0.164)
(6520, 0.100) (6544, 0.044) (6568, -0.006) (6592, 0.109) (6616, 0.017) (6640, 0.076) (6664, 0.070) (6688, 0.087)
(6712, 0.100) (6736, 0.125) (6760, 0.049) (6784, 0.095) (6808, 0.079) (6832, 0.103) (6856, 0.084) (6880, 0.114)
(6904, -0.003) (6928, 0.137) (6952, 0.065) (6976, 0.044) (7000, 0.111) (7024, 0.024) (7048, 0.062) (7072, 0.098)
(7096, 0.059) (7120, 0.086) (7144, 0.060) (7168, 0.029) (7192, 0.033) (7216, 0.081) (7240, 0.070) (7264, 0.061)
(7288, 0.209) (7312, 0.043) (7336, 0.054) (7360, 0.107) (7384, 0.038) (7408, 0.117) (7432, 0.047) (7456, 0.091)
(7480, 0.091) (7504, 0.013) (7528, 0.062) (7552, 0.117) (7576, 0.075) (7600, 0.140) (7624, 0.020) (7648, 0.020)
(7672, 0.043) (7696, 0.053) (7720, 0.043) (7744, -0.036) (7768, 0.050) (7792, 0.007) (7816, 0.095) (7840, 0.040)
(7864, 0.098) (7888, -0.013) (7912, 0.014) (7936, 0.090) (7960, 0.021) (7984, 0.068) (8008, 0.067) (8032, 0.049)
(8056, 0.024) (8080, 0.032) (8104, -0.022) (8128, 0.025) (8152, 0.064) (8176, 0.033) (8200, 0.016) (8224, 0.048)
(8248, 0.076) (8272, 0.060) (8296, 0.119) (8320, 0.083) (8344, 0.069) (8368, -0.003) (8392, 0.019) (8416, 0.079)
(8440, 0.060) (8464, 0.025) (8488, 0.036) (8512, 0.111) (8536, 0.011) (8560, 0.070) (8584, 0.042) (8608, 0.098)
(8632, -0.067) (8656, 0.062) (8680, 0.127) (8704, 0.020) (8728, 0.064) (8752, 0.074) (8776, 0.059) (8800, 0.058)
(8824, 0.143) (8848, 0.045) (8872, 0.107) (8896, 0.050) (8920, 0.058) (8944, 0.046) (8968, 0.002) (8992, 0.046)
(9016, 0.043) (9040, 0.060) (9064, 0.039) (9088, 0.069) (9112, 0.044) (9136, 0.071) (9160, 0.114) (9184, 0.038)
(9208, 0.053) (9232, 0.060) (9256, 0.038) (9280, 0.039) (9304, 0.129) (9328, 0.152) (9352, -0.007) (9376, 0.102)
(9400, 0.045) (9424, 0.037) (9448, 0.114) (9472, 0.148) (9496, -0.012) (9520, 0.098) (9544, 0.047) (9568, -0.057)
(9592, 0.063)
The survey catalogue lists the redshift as 1.228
